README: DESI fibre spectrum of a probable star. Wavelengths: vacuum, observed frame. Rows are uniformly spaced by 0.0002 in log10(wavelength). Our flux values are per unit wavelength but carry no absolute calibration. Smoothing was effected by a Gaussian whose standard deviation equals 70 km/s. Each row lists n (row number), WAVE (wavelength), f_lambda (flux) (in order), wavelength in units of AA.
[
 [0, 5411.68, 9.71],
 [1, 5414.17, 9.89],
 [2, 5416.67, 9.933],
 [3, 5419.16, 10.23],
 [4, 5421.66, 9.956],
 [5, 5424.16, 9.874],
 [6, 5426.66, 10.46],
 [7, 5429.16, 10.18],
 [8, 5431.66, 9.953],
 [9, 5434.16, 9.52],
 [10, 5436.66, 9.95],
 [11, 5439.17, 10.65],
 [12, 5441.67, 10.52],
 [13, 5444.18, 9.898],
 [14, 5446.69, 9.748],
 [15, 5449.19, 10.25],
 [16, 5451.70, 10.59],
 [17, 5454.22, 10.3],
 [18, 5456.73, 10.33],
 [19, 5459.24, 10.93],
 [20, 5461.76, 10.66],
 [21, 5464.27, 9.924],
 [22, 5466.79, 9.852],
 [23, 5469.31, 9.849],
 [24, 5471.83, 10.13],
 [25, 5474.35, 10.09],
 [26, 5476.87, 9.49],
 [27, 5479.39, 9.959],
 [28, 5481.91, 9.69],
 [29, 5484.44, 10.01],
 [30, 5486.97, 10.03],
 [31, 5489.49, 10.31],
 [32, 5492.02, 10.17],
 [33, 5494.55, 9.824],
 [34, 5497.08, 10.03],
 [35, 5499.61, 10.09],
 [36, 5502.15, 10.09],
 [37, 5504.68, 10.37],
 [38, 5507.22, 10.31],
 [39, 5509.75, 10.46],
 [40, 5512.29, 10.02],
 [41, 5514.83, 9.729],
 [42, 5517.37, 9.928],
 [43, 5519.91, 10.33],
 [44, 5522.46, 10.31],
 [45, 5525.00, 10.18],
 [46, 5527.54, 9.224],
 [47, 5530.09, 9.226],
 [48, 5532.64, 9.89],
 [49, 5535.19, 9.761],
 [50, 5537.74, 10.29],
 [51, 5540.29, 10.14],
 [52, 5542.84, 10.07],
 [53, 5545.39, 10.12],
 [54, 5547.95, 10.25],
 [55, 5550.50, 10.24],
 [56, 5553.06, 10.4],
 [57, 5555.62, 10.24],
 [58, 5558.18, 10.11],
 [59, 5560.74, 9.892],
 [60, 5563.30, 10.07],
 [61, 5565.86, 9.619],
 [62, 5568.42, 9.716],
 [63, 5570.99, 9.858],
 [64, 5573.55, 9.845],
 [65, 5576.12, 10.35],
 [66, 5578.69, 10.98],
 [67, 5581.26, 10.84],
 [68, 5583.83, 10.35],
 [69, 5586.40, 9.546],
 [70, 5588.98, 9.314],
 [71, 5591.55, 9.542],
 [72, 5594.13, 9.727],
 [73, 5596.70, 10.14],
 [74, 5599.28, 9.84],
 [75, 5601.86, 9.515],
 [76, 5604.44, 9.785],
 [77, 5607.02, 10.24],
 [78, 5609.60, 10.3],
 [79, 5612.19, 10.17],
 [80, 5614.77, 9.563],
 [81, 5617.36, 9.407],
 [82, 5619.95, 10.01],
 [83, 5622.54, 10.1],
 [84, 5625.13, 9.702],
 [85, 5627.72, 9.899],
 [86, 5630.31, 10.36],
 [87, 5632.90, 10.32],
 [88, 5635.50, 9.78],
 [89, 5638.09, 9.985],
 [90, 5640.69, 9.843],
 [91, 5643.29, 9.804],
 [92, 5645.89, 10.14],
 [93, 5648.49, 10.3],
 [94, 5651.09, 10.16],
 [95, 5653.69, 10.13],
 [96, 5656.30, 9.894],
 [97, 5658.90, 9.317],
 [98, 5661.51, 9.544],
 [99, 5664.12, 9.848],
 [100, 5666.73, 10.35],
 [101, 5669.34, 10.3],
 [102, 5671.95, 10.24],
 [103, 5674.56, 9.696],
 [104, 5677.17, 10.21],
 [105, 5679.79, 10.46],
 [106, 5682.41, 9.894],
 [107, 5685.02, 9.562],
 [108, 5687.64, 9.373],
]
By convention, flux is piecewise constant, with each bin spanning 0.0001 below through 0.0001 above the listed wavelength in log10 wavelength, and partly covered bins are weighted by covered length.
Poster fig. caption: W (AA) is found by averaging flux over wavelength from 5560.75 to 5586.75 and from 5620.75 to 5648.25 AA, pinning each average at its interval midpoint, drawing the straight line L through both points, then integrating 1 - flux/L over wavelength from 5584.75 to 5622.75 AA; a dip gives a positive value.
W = 1.0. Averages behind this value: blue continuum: 10.1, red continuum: 10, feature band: 9.81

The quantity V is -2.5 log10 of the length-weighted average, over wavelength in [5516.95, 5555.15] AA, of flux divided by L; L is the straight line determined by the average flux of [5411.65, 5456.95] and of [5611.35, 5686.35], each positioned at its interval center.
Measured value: 0.00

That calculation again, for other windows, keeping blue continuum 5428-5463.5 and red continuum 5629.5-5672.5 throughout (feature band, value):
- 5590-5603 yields 0.04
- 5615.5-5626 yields 0.03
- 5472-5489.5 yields 0.03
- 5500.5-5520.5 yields 0.00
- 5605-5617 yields 0.01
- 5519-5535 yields 0.03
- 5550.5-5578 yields 0.01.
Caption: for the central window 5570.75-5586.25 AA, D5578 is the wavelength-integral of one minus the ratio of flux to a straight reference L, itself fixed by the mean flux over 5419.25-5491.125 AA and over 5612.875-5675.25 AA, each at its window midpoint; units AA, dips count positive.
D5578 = -0.52 AA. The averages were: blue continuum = 10.1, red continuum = 9.95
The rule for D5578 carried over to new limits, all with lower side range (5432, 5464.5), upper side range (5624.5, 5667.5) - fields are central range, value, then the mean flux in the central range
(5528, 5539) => 0.41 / 9.74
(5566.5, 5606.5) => 0.38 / 9.96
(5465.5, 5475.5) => 0.24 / 9.97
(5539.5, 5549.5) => -0.03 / 10.2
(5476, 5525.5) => 0.52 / 10.1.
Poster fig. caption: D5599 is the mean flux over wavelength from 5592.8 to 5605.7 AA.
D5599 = 9.8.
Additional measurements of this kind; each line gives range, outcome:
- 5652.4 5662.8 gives 9.72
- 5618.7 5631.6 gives 10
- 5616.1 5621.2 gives 9.7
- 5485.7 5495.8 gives 10.1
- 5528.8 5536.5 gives 9.62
